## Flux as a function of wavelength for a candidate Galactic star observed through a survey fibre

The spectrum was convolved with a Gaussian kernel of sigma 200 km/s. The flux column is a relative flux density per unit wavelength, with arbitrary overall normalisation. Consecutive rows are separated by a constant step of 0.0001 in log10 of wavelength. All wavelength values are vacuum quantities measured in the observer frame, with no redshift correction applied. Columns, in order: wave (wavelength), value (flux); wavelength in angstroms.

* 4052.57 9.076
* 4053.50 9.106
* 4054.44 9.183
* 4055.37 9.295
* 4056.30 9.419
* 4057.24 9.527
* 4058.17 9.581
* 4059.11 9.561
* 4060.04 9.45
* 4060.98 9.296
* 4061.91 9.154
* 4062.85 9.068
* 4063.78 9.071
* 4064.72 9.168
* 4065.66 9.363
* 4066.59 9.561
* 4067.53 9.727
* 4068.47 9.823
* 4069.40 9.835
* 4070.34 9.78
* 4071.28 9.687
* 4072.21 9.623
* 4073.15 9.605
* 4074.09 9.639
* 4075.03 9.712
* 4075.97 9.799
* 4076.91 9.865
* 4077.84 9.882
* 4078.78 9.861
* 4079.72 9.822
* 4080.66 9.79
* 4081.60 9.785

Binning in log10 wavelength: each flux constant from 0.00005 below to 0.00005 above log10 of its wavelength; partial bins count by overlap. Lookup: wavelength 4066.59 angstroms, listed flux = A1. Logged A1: 9.561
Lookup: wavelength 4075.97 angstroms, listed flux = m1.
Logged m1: 9.799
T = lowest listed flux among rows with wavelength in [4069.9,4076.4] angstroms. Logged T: 9.605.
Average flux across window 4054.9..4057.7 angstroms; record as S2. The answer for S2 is 9.42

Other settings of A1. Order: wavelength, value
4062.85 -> 9.068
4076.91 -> 9.865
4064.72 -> 9.168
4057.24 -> 9.527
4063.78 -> 9.071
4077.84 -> 9.882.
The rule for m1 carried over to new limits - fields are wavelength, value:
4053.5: 9.106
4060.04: 9.45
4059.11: 9.561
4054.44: 9.183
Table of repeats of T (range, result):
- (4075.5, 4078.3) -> 9.799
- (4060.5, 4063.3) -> 9.068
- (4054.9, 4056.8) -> 9.295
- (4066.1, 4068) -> 9.561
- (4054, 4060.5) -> 9.183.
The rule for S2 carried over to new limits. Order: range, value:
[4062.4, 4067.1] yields 9.25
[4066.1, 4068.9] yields 9.7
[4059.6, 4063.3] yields 9.23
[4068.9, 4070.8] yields 9.83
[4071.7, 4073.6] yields 9.64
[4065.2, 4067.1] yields 9.48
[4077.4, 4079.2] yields 9.87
